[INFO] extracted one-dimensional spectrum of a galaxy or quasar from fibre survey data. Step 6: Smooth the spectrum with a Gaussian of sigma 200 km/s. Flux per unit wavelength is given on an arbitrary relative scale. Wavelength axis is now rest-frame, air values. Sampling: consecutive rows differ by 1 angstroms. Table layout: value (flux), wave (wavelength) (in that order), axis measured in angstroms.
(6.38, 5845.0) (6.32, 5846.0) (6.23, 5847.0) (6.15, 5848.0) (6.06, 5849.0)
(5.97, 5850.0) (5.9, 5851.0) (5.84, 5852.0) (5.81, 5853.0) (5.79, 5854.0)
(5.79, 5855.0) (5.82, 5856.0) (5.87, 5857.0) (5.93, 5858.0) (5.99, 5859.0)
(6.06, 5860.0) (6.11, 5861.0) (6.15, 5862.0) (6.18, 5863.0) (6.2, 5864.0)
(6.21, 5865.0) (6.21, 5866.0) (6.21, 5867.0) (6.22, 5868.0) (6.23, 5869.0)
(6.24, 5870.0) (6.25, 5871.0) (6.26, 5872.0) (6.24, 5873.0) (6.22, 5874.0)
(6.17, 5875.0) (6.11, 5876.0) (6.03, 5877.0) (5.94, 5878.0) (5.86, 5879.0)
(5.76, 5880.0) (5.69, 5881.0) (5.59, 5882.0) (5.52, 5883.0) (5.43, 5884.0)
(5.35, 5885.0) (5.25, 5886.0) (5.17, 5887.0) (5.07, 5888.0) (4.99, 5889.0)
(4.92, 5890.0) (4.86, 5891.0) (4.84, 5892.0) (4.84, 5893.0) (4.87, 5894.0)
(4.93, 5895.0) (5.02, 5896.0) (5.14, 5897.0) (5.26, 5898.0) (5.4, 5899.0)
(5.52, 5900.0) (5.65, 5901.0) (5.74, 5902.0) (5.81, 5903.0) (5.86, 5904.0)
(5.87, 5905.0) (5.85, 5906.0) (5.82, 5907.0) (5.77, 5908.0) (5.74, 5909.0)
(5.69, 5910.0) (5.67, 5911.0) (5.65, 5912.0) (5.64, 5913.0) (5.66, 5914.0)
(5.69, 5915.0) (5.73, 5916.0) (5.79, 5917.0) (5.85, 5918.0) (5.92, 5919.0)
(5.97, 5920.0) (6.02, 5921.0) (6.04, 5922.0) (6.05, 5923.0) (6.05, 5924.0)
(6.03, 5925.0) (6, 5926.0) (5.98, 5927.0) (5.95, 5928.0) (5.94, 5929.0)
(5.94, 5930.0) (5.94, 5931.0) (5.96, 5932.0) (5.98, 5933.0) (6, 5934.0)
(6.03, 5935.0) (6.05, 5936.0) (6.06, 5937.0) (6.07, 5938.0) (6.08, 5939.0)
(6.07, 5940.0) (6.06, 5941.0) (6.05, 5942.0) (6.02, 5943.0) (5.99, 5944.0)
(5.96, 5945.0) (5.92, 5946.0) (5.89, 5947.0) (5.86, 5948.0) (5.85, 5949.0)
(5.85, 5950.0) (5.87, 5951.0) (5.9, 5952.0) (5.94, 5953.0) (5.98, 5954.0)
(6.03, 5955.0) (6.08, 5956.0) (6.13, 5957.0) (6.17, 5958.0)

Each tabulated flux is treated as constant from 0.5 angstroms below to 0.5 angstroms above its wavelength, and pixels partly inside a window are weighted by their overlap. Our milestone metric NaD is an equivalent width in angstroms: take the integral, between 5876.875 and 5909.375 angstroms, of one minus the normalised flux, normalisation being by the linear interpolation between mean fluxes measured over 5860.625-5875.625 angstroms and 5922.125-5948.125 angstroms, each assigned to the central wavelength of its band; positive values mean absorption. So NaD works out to 3.72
